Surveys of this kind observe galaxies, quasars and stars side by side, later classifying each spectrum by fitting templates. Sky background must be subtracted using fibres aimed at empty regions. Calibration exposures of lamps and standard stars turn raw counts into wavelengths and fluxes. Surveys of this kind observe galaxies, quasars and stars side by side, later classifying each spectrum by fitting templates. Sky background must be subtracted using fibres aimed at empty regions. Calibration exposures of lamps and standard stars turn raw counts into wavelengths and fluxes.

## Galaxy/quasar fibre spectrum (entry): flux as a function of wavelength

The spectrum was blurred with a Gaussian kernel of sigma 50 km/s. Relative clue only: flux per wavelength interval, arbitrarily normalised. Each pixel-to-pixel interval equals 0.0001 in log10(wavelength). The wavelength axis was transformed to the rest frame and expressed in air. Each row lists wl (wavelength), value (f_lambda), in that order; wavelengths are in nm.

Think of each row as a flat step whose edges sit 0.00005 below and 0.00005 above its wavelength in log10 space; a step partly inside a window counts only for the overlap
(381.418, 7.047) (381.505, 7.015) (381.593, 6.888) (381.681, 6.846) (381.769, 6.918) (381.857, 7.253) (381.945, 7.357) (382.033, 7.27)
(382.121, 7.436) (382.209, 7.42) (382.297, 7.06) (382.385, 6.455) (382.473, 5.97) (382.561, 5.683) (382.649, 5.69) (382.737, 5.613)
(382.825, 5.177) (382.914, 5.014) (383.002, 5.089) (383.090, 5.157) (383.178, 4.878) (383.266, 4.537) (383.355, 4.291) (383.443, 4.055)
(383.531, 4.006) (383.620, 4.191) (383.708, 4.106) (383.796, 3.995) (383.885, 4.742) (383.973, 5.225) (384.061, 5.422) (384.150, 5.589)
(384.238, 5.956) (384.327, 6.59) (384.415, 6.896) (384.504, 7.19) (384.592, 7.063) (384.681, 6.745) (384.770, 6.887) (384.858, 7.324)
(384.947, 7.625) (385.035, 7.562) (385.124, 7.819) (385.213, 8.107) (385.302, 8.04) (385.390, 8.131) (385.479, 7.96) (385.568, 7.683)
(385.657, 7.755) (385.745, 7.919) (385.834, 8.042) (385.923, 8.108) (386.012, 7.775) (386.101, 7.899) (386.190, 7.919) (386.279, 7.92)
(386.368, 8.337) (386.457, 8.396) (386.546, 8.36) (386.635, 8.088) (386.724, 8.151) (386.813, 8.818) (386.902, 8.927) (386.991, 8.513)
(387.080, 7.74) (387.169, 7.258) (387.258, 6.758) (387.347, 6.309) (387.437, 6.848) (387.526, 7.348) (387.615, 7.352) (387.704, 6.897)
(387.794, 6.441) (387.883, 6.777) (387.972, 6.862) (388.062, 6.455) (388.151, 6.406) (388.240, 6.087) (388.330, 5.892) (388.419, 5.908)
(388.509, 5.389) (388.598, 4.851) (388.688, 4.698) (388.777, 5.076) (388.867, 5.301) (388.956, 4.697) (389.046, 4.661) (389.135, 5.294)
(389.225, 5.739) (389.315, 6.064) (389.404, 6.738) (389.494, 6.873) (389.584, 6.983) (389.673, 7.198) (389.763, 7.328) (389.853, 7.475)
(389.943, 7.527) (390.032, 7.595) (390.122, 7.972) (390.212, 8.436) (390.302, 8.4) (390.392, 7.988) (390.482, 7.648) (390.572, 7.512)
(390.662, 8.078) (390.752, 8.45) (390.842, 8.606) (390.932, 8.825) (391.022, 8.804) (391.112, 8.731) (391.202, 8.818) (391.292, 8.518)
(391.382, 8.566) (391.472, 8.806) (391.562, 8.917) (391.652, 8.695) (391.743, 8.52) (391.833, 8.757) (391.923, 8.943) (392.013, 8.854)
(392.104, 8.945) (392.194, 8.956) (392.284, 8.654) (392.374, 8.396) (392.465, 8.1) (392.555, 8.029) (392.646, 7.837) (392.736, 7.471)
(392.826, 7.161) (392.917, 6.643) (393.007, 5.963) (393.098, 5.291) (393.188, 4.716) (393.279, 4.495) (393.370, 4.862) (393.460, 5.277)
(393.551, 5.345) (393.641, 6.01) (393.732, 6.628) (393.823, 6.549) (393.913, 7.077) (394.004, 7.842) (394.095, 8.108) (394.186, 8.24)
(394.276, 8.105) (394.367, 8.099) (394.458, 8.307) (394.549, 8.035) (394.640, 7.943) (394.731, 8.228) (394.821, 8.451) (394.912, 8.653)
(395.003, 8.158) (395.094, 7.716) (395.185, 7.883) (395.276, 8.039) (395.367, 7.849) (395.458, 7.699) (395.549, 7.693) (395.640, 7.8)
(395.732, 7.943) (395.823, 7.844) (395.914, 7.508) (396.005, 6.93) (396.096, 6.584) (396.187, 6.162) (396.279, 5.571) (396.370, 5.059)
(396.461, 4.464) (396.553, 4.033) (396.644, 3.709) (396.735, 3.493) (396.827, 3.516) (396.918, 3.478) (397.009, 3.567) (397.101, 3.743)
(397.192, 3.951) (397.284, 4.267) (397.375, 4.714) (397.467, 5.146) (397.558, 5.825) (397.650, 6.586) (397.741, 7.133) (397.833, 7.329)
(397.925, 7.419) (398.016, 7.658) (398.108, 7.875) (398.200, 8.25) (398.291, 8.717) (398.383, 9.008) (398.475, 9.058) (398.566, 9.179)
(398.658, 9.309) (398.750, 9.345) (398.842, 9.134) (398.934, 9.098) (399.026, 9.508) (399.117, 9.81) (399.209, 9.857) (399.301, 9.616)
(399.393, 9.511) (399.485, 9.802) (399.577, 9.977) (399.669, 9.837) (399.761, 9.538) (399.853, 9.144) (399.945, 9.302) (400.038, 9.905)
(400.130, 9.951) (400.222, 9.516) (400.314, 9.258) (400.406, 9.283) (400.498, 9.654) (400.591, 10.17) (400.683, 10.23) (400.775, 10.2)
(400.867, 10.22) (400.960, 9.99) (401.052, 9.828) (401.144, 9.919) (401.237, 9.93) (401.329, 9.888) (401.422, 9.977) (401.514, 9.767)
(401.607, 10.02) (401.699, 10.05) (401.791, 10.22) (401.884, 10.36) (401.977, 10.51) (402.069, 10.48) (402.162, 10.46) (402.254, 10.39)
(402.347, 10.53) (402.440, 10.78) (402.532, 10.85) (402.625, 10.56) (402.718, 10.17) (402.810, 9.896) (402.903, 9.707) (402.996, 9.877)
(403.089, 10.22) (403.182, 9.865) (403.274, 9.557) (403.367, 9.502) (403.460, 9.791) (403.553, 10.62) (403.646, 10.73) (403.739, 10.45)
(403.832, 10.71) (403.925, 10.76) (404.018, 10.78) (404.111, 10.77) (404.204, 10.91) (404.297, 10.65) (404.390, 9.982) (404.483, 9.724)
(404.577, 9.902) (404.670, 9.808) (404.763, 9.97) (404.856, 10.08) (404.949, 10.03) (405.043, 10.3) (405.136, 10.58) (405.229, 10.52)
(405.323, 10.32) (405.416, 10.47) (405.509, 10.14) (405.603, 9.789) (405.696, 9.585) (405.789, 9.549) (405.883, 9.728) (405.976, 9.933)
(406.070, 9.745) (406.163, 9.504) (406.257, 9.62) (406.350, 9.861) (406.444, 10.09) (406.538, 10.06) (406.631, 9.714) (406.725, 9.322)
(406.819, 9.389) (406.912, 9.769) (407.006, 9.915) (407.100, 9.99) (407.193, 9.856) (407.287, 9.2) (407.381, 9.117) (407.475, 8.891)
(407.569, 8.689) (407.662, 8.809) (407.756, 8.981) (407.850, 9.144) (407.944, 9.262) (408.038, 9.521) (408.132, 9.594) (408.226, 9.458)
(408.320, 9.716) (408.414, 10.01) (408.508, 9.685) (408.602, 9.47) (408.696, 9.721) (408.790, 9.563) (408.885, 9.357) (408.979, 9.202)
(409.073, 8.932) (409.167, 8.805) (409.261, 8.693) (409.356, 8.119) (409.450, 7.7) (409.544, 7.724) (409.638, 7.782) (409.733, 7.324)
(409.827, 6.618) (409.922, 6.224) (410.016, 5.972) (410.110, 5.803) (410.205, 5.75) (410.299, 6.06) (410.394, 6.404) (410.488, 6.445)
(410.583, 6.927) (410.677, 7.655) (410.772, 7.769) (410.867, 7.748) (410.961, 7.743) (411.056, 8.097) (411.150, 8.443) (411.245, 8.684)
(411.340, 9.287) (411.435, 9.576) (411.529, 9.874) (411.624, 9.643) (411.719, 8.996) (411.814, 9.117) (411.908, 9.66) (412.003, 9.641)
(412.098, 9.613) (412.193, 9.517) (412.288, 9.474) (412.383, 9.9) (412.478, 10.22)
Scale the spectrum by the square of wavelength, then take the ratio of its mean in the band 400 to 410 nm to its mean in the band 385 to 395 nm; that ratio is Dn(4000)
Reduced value 1.41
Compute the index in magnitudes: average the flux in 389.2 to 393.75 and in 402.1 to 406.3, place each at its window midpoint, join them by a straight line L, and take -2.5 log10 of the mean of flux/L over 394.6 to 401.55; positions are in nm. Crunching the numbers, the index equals 0.13 mag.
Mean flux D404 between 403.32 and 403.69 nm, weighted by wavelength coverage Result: 10.1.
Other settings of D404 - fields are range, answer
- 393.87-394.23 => 7.8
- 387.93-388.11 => 6.64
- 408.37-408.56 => 9.84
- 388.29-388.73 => 5.34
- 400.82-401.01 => 10.1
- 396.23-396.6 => 4.78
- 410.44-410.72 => 7.01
